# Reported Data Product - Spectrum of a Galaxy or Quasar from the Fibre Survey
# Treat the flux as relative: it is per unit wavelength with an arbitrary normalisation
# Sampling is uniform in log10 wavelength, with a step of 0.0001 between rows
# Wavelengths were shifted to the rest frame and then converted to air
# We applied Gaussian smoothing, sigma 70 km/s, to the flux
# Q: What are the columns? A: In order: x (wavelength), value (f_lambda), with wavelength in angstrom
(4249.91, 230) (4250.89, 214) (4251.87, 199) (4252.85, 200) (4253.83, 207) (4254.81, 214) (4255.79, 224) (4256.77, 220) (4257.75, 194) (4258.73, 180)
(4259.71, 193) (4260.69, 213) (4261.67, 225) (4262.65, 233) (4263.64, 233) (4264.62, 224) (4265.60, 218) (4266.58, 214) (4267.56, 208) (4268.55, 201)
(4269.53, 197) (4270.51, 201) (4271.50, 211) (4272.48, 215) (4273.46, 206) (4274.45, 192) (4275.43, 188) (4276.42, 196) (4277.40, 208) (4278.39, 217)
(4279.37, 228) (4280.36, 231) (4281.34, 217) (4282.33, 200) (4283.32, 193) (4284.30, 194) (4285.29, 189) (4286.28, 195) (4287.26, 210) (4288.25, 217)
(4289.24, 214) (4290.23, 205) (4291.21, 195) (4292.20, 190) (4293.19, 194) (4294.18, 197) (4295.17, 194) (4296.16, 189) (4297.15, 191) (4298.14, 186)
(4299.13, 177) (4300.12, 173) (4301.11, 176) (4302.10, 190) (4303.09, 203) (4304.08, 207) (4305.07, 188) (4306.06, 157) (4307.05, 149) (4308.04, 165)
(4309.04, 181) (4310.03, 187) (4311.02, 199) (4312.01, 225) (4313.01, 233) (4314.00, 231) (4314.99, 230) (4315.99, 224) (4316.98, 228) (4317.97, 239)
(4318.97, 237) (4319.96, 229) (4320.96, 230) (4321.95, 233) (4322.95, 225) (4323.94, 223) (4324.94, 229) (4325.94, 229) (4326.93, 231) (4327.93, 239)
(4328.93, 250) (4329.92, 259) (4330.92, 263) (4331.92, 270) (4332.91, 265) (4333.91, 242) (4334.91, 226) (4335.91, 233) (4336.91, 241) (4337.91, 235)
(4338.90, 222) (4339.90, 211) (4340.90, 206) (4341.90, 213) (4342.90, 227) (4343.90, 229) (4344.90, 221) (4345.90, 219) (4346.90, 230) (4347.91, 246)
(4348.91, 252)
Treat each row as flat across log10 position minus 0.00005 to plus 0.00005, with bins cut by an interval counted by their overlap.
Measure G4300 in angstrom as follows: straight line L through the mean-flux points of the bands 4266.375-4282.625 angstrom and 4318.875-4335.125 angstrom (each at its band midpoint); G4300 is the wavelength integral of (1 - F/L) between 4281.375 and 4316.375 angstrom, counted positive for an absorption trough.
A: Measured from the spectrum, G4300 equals 4.2 angstrom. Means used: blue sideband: 208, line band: 196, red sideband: 240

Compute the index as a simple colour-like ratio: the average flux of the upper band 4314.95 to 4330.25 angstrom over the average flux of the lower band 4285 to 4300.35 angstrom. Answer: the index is 1.2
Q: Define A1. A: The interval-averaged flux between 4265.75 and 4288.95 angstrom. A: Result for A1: 206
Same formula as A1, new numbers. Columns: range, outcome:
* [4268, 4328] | 205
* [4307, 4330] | 222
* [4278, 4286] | 208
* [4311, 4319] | 228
